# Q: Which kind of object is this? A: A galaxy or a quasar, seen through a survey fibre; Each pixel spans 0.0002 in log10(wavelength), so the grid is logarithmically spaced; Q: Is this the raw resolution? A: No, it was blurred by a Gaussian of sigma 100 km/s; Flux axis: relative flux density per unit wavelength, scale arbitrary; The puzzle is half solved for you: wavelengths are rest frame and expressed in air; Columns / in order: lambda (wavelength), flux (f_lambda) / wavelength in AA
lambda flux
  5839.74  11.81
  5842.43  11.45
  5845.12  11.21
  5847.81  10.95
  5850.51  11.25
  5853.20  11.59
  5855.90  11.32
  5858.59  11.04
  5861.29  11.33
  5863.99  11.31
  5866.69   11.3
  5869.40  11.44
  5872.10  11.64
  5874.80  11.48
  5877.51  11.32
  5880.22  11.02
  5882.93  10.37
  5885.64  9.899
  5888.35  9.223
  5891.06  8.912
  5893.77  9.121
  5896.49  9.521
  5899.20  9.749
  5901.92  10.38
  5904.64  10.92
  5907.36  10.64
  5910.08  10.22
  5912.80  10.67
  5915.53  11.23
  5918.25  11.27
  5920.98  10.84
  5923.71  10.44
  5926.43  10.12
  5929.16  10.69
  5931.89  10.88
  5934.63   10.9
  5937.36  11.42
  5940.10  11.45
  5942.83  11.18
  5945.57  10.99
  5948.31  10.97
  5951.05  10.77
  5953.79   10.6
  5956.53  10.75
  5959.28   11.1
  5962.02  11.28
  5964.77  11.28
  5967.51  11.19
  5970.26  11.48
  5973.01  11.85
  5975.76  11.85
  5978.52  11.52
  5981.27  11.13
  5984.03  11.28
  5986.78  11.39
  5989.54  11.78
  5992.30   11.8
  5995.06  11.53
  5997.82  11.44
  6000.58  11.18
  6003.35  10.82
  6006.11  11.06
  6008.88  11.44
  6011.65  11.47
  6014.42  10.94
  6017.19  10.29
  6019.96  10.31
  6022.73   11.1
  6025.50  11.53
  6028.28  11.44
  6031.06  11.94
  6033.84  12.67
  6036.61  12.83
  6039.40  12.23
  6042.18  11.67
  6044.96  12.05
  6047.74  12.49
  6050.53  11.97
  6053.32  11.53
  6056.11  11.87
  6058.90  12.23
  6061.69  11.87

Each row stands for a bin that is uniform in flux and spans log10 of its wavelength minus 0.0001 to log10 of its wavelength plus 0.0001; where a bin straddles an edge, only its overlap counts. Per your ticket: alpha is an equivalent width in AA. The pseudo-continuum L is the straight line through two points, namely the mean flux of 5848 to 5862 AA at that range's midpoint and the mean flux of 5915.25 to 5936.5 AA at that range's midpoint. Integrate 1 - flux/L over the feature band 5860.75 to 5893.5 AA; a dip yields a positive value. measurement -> 1.26 AA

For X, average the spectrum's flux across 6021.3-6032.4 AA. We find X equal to 11.5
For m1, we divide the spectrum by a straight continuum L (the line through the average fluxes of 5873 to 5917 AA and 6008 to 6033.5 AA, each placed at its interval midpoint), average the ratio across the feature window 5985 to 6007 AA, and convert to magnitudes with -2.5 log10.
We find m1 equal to -0.03 mag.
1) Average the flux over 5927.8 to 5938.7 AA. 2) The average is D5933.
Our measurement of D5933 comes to 11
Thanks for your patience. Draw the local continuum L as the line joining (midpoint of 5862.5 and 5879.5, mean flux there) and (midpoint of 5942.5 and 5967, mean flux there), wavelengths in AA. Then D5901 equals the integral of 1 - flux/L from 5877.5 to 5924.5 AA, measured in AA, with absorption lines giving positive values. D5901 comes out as 4.0 AA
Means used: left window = 11.4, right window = 11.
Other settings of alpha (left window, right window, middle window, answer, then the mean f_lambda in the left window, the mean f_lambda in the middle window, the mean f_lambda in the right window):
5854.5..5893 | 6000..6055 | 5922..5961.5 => 0.9 AA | 10.8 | 10.9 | 11.6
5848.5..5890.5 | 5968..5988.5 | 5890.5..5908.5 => 1.9 AA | 11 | 9.93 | 11.5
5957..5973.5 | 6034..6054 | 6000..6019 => 1.3 AA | 11.3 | 11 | 12.2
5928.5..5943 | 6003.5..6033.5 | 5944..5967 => 0.3 AA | 11.1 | 11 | 11.2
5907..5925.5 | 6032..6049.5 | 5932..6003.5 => 0.8 AA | 10.8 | 11.3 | 12.3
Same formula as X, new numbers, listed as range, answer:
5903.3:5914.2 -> 10.6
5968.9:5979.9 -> 11.7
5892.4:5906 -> 9.94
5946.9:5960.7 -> 10.8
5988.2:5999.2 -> 11.6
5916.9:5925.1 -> 10.8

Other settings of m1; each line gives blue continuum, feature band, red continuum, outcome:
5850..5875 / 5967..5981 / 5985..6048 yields -0.01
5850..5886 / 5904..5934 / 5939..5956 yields 0.03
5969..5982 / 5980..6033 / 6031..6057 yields 0.05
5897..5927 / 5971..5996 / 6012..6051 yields -0.03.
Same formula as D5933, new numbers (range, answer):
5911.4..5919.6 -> 11.1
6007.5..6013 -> 11.5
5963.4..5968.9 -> 11.2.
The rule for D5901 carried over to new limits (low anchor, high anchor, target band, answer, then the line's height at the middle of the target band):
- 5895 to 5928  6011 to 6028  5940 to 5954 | -0.4 AA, 10.6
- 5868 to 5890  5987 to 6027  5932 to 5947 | -0.3 AA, 11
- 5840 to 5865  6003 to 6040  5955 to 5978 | 0.1 AA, 11.4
